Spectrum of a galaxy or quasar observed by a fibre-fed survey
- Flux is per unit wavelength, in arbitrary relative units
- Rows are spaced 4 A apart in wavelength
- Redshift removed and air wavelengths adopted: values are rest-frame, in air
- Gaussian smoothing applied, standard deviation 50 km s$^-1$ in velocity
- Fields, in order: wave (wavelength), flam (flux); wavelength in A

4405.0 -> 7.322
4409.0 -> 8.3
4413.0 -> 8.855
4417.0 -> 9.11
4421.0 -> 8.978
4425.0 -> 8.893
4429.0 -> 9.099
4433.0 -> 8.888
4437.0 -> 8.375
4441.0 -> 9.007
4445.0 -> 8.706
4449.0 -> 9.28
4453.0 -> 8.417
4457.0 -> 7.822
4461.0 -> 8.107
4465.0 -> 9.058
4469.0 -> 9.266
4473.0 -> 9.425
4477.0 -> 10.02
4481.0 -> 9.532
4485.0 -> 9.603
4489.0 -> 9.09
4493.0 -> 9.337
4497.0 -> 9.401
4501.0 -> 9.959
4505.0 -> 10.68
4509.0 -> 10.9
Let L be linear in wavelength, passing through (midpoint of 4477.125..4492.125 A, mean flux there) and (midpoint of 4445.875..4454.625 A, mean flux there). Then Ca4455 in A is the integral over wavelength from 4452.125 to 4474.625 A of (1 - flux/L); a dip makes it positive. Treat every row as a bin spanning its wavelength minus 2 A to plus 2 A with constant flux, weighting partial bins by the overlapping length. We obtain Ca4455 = 1.0 A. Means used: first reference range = 8.85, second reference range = 9.48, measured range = 8.68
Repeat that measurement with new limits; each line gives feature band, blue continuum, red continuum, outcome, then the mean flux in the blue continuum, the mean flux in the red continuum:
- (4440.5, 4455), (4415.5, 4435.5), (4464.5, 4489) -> 0.6 A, 8.98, 9.48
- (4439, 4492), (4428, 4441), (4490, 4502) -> 0.7 A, 8.8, 9.49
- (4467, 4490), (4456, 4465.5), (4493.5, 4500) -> -1.7 A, 8.27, 9.47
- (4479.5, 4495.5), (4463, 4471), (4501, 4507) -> 0.8 A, 9.16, 10.4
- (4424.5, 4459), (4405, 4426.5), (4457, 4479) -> 0.6 A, 8.69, 9.05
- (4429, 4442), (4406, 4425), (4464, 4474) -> 0.2 A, 8.74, 9.25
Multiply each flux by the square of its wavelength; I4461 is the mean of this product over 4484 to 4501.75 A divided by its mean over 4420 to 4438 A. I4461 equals 1.1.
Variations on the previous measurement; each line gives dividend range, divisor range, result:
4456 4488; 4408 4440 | 1.06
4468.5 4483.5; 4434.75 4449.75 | 1.11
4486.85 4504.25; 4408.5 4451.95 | 1.11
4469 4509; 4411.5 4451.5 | 1.12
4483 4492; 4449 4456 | 1.11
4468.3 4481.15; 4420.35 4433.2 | 1.09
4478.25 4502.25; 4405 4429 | 1.12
